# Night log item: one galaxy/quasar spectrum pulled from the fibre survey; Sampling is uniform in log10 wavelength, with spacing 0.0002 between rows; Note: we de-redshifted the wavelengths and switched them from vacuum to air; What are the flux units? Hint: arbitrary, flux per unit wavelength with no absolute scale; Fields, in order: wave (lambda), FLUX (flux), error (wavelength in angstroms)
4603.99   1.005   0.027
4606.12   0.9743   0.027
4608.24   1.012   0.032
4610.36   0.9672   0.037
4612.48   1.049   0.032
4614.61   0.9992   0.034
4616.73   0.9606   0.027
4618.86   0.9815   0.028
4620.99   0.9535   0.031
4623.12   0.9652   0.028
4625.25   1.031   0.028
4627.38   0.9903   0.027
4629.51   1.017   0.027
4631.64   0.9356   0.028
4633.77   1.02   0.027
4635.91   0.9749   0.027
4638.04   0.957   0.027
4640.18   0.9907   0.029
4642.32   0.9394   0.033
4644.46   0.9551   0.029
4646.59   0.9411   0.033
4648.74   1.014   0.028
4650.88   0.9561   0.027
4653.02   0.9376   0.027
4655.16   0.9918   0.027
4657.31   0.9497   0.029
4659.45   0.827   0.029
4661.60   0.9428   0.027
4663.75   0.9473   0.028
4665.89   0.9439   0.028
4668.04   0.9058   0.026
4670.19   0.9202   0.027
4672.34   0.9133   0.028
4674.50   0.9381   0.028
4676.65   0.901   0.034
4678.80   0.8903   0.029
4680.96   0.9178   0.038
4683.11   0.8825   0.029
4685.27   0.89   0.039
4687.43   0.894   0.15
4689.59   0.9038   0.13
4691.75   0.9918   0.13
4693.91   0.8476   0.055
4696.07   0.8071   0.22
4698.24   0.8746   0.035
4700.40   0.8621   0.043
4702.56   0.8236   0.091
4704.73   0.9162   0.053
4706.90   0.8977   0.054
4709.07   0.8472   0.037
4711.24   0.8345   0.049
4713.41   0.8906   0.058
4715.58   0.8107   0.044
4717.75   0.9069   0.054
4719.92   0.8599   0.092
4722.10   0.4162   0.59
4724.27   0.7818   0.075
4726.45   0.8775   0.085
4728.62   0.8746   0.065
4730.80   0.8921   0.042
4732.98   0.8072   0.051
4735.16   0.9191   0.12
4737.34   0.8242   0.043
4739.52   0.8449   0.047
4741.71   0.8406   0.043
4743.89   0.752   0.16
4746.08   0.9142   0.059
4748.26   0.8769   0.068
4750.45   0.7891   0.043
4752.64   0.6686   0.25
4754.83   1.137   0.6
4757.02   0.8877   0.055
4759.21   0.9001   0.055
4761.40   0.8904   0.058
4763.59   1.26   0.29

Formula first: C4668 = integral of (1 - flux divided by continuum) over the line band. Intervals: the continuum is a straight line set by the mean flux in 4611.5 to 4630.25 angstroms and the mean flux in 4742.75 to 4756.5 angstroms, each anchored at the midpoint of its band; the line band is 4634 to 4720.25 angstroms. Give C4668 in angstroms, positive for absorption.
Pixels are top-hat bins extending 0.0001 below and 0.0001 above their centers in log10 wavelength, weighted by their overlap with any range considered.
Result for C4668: 2.1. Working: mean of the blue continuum 0.993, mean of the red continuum 0.858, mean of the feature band 0.911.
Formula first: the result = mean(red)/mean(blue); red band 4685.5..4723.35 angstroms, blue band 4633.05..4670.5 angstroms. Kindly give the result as 0.89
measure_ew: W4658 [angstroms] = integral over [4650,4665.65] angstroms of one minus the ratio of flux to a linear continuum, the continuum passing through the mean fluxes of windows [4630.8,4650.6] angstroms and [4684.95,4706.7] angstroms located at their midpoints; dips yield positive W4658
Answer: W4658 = 0.1 angstroms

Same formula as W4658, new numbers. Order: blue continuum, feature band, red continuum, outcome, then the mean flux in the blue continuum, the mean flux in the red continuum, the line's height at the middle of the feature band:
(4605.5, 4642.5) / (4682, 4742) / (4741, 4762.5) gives 3.5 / 0.986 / 0.867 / 0.904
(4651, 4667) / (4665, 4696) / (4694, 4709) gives -0.3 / 0.936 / 0.861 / 0.898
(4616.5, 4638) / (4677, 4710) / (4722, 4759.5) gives 0.6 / 0.983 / 0.843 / 0.901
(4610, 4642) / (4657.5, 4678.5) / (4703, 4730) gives -0.1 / 0.985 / 0.827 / 0.912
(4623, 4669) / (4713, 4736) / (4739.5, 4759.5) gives 1.7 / 0.961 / 0.86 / 0.884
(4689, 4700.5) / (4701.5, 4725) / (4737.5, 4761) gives 1.5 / 0.882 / 0.861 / 0.875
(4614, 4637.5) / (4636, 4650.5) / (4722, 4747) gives -0.1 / 0.984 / 0.827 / 0.959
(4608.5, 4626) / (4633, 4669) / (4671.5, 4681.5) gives -0.3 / 0.989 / 0.911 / 0.945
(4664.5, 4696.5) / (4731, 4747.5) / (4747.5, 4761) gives 0.7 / 0.906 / 0.877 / 0.883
